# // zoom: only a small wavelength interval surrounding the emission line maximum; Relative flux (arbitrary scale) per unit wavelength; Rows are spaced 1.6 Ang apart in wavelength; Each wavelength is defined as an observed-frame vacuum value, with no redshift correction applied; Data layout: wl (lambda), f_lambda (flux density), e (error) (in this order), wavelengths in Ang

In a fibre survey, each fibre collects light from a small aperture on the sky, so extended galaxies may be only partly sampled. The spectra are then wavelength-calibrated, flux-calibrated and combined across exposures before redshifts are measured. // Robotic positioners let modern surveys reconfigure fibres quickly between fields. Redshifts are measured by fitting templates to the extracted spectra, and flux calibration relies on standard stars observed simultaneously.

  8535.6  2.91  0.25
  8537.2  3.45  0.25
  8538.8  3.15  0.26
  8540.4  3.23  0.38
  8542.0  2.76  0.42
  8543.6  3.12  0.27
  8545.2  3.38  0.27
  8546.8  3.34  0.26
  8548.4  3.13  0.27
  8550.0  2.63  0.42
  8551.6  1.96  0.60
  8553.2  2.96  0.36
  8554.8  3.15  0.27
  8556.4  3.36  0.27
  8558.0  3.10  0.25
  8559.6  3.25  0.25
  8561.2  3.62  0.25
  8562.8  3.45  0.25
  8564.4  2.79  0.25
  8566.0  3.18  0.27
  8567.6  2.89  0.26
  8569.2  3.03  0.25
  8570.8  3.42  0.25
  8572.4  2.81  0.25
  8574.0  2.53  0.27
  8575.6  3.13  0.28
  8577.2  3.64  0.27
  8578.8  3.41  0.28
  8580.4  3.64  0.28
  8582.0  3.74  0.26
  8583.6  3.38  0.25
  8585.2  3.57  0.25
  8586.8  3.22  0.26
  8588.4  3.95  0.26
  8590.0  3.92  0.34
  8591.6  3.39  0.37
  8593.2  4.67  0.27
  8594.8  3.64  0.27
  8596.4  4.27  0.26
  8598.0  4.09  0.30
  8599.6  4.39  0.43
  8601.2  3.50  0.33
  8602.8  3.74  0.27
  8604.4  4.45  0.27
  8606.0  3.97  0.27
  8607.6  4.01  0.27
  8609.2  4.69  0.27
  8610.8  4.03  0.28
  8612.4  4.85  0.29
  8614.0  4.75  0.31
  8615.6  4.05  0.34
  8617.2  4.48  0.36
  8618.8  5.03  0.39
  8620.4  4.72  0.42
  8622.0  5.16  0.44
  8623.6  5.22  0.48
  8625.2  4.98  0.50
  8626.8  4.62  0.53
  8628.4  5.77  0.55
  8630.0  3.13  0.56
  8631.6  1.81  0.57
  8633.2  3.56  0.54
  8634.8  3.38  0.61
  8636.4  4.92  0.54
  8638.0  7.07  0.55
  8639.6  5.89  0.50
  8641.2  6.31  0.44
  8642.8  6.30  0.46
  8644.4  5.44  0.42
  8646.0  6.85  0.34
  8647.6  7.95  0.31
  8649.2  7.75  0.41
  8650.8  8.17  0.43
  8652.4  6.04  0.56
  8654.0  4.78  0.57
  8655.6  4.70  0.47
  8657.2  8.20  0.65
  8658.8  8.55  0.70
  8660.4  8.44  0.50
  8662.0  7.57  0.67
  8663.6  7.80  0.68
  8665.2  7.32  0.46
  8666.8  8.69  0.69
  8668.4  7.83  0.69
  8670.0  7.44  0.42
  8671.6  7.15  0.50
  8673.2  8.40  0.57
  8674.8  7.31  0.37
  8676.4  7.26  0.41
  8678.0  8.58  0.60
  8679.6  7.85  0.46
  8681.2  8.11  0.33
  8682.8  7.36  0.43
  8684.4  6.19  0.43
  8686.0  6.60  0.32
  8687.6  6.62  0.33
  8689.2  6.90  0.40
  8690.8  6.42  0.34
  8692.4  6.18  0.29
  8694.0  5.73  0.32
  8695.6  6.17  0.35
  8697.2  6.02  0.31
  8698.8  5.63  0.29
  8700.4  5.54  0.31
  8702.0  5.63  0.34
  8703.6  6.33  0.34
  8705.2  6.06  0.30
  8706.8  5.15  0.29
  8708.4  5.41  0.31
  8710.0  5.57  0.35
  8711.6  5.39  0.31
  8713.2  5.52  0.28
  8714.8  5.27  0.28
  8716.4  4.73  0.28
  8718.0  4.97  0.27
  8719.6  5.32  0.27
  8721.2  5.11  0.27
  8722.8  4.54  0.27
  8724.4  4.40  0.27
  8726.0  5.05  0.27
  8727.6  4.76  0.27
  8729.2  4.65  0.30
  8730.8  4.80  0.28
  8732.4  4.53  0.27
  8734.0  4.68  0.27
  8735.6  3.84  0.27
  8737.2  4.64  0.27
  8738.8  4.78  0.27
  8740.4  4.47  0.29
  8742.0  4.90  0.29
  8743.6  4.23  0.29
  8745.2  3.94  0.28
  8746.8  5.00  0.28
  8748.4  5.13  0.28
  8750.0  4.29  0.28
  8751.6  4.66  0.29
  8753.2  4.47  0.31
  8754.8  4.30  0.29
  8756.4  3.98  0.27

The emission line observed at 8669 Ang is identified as Mg II 2798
